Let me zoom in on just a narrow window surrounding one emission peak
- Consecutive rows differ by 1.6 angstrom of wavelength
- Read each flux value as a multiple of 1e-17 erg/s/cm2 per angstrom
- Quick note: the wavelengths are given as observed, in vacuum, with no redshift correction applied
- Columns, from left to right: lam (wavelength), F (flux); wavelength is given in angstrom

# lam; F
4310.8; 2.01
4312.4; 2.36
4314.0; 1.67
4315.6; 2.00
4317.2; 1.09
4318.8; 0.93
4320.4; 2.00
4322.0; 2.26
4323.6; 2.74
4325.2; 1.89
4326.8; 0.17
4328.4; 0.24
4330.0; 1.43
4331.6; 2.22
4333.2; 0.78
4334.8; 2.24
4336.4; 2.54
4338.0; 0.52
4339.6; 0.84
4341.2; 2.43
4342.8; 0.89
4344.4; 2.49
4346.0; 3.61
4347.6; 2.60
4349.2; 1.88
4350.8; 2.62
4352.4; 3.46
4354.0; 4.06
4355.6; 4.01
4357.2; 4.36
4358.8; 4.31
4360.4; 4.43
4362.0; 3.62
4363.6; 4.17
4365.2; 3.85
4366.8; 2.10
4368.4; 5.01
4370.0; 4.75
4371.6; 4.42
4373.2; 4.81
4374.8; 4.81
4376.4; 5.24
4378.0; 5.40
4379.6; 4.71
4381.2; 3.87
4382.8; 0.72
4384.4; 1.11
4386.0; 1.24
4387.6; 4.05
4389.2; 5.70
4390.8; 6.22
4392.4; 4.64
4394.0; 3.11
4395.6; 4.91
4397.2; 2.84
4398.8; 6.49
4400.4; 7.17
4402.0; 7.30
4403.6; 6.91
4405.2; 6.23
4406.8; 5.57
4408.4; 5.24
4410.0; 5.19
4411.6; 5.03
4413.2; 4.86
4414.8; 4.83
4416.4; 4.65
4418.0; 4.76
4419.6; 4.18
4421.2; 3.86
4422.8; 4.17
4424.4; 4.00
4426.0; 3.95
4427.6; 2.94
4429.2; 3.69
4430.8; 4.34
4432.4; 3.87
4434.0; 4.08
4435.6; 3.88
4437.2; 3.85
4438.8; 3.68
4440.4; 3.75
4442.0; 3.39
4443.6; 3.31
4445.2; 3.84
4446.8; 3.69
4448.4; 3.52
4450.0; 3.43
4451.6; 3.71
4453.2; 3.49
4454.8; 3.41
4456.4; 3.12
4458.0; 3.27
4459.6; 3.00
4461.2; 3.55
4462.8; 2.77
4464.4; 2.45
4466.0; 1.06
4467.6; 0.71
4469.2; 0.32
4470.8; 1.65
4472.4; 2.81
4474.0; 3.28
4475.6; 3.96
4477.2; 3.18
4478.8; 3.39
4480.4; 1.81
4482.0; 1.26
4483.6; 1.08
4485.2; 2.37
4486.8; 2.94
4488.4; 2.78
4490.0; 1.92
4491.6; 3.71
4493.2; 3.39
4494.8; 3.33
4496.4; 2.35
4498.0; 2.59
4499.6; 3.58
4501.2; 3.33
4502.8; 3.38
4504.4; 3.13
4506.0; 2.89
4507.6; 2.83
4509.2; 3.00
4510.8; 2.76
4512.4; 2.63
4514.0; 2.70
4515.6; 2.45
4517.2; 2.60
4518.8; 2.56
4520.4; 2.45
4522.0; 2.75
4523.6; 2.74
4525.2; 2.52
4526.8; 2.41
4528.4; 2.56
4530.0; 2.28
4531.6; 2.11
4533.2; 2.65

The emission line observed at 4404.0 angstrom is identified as Lyman alpha 1216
